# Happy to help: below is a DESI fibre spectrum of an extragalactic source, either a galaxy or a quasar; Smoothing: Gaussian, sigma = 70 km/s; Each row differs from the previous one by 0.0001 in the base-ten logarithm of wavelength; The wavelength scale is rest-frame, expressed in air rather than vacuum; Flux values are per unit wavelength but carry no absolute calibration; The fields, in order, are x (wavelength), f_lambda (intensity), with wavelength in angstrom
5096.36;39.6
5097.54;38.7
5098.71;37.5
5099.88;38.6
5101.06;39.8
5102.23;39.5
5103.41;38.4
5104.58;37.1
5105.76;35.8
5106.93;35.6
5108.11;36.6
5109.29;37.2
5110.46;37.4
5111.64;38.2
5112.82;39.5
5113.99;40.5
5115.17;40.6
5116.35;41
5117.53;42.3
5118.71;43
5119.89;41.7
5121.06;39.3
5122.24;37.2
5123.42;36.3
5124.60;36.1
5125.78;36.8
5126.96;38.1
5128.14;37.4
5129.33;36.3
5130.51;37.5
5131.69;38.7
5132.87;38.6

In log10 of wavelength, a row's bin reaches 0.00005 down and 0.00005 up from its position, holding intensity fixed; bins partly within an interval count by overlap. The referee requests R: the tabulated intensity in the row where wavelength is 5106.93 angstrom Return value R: 35.6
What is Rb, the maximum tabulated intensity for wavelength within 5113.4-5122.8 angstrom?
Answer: 43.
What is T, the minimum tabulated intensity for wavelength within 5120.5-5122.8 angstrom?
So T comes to 37.2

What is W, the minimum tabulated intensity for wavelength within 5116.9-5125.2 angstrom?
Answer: 36.1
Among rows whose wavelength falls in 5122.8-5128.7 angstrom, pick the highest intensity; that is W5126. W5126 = 38.1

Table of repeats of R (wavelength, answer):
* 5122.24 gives 37.2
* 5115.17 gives 40.6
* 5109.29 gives 37.2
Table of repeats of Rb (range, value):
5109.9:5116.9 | 41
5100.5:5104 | 39.8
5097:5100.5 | 38.7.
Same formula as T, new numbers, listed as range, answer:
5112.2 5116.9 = 39.5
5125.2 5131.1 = 36.3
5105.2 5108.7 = 35.6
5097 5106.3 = 35.8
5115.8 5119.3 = 41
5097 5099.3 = 37.5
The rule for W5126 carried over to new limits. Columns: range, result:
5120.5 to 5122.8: 39.3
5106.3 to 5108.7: 36.6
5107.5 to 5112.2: 38.2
